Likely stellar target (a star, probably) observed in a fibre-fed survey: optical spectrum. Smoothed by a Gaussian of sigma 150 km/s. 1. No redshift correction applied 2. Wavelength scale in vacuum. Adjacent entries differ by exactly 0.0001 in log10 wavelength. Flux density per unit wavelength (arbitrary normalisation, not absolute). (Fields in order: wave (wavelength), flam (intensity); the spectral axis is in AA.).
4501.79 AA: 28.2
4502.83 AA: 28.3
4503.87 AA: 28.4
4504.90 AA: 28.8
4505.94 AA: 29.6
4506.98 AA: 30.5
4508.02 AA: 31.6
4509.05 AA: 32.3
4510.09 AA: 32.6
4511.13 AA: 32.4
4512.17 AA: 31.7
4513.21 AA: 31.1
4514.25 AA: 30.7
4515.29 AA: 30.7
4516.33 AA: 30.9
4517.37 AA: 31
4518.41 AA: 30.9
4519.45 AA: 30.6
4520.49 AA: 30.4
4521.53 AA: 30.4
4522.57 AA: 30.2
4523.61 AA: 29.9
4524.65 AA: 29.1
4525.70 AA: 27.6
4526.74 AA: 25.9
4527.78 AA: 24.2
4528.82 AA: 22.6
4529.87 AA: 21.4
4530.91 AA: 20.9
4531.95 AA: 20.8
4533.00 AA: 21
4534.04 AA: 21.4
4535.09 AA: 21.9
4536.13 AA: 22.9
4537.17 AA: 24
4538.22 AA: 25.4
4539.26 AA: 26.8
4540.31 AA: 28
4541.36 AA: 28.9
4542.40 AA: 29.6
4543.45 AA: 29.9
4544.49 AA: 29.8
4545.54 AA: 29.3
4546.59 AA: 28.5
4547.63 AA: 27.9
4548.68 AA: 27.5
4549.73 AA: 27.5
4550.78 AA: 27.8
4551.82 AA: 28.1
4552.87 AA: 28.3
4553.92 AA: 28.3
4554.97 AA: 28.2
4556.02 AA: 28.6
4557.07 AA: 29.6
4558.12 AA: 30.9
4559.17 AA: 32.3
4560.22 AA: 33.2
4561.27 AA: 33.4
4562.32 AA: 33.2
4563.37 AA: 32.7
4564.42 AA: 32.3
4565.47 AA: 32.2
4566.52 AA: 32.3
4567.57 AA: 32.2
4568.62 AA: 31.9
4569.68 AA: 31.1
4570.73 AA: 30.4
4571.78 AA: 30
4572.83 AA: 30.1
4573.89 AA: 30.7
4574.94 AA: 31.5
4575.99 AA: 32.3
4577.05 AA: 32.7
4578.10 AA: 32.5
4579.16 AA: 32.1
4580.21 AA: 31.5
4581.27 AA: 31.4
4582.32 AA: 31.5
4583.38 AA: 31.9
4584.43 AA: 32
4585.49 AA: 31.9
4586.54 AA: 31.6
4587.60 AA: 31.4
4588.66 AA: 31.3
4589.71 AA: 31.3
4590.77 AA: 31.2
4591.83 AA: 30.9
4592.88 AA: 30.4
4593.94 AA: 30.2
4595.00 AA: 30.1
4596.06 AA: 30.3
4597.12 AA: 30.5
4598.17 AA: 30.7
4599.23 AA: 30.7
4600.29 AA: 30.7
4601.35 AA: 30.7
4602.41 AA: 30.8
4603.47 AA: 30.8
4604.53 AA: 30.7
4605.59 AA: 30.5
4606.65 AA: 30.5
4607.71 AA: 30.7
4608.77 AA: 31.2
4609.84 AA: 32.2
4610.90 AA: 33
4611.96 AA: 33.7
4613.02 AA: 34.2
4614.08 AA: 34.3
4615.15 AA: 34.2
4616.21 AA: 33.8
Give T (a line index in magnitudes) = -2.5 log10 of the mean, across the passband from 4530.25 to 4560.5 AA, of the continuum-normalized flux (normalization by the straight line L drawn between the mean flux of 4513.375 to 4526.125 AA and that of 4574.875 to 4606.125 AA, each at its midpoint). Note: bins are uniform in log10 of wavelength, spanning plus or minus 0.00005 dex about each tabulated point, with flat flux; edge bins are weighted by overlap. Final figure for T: 0.13 mag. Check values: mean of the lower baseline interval 30.2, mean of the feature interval 27.1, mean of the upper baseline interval 31.2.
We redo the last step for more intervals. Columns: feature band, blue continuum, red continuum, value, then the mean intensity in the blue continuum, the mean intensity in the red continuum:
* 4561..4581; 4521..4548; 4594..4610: -0.12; 26.1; 30.7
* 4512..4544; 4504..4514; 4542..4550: 0.11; 31.1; 28.8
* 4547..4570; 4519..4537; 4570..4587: -0.05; 25.3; 31.5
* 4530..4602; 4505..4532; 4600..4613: 0.03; 29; 31.4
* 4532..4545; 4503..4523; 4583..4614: 0.20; 30.7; 31.3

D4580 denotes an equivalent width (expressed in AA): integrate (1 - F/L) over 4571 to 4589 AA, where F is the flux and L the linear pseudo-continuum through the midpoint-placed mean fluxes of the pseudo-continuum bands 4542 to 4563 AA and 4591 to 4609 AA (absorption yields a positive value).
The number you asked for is -0.8 AA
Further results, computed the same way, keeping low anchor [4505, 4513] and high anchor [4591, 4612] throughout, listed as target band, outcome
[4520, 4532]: 1.90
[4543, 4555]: 1.05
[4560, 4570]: -0.44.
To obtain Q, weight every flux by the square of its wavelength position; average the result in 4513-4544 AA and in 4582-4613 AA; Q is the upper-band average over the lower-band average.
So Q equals 1.2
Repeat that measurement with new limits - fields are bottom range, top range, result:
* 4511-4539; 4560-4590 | 1.21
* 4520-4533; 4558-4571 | 1.27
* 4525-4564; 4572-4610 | 1.16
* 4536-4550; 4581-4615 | 1.16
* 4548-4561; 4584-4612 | 1.08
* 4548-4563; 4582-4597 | 1.06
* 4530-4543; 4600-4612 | 1.33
